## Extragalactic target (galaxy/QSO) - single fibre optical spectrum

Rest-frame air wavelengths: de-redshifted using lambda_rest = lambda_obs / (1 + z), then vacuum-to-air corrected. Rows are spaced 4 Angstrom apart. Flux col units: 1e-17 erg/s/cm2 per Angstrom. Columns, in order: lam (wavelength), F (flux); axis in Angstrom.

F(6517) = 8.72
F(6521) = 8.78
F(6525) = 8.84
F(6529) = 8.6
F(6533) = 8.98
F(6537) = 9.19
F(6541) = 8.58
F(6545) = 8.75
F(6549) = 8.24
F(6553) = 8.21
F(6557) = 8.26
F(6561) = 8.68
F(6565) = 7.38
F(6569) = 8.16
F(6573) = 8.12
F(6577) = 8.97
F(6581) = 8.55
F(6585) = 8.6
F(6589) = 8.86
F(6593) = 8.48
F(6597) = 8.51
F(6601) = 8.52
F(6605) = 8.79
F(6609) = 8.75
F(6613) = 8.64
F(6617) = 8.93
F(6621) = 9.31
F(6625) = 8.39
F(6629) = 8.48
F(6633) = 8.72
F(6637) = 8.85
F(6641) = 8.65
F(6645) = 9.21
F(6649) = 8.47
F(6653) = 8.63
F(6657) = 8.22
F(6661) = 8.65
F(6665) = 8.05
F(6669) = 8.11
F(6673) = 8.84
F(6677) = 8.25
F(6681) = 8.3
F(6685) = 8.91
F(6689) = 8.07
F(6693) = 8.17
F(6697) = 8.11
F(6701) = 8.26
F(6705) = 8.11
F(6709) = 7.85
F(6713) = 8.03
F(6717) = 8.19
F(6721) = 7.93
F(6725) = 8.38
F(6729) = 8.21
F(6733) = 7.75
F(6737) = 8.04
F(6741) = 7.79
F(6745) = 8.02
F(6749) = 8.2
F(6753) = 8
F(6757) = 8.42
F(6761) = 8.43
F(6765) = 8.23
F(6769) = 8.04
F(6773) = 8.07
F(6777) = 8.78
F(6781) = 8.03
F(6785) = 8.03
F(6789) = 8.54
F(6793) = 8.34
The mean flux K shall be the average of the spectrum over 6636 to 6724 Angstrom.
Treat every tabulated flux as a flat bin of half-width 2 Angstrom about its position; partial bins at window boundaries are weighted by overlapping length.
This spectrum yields 8.35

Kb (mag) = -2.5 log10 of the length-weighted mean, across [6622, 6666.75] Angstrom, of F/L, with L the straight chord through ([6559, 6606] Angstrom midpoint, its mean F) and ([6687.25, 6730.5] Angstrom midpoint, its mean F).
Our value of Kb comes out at -0.04 mag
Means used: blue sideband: 8.46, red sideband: 8.12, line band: 8.59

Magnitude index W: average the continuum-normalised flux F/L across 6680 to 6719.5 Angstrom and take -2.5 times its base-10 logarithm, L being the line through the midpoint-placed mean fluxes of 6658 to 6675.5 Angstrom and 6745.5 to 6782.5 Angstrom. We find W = 0.02 mag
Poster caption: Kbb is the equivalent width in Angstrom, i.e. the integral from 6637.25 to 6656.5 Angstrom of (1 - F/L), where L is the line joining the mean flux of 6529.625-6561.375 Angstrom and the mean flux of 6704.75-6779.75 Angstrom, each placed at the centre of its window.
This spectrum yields -0.8 Angstrom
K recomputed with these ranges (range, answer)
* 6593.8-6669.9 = 8.63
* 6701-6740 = 8.06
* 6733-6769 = 8.11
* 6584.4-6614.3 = 8.65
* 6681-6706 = 8.28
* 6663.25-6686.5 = 8.4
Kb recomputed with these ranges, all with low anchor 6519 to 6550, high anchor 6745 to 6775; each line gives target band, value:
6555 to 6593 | 0.03 mag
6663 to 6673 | 0.02 mag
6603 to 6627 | -0.03 mag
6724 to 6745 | 0.03 mag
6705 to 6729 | 0.03 mag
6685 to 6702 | 0.02 mag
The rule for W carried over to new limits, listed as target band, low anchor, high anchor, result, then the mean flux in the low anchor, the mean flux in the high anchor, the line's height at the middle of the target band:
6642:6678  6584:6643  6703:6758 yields -0.01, 8.7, 8.06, 8.45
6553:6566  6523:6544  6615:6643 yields 0.08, 8.83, 8.76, 8.81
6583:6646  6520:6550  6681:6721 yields -0.03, 8.76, 8.18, 8.48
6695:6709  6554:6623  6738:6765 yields 0.02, 8.55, 8.15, 8.27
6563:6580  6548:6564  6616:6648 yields 0.03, 8.29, 8.8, 8.4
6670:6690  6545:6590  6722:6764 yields -0.03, 8.37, 8.12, 8.21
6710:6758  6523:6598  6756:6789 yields 0.03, 8.52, 8.27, 8.31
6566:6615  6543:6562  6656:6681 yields -0.02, 8.41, 8.35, 8.39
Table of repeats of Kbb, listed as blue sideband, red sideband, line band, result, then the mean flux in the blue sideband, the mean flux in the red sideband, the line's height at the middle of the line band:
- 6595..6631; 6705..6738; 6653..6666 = 0.1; 8.7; 8.05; 8.42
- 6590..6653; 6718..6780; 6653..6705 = 0.8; 8.71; 8.15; 8.46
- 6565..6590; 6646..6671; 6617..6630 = -0.6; 8.44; 8.39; 8.41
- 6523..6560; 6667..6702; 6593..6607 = -0.1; 8.63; 8.34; 8.51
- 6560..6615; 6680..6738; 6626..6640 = -0.5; 8.5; 8.15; 8.37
